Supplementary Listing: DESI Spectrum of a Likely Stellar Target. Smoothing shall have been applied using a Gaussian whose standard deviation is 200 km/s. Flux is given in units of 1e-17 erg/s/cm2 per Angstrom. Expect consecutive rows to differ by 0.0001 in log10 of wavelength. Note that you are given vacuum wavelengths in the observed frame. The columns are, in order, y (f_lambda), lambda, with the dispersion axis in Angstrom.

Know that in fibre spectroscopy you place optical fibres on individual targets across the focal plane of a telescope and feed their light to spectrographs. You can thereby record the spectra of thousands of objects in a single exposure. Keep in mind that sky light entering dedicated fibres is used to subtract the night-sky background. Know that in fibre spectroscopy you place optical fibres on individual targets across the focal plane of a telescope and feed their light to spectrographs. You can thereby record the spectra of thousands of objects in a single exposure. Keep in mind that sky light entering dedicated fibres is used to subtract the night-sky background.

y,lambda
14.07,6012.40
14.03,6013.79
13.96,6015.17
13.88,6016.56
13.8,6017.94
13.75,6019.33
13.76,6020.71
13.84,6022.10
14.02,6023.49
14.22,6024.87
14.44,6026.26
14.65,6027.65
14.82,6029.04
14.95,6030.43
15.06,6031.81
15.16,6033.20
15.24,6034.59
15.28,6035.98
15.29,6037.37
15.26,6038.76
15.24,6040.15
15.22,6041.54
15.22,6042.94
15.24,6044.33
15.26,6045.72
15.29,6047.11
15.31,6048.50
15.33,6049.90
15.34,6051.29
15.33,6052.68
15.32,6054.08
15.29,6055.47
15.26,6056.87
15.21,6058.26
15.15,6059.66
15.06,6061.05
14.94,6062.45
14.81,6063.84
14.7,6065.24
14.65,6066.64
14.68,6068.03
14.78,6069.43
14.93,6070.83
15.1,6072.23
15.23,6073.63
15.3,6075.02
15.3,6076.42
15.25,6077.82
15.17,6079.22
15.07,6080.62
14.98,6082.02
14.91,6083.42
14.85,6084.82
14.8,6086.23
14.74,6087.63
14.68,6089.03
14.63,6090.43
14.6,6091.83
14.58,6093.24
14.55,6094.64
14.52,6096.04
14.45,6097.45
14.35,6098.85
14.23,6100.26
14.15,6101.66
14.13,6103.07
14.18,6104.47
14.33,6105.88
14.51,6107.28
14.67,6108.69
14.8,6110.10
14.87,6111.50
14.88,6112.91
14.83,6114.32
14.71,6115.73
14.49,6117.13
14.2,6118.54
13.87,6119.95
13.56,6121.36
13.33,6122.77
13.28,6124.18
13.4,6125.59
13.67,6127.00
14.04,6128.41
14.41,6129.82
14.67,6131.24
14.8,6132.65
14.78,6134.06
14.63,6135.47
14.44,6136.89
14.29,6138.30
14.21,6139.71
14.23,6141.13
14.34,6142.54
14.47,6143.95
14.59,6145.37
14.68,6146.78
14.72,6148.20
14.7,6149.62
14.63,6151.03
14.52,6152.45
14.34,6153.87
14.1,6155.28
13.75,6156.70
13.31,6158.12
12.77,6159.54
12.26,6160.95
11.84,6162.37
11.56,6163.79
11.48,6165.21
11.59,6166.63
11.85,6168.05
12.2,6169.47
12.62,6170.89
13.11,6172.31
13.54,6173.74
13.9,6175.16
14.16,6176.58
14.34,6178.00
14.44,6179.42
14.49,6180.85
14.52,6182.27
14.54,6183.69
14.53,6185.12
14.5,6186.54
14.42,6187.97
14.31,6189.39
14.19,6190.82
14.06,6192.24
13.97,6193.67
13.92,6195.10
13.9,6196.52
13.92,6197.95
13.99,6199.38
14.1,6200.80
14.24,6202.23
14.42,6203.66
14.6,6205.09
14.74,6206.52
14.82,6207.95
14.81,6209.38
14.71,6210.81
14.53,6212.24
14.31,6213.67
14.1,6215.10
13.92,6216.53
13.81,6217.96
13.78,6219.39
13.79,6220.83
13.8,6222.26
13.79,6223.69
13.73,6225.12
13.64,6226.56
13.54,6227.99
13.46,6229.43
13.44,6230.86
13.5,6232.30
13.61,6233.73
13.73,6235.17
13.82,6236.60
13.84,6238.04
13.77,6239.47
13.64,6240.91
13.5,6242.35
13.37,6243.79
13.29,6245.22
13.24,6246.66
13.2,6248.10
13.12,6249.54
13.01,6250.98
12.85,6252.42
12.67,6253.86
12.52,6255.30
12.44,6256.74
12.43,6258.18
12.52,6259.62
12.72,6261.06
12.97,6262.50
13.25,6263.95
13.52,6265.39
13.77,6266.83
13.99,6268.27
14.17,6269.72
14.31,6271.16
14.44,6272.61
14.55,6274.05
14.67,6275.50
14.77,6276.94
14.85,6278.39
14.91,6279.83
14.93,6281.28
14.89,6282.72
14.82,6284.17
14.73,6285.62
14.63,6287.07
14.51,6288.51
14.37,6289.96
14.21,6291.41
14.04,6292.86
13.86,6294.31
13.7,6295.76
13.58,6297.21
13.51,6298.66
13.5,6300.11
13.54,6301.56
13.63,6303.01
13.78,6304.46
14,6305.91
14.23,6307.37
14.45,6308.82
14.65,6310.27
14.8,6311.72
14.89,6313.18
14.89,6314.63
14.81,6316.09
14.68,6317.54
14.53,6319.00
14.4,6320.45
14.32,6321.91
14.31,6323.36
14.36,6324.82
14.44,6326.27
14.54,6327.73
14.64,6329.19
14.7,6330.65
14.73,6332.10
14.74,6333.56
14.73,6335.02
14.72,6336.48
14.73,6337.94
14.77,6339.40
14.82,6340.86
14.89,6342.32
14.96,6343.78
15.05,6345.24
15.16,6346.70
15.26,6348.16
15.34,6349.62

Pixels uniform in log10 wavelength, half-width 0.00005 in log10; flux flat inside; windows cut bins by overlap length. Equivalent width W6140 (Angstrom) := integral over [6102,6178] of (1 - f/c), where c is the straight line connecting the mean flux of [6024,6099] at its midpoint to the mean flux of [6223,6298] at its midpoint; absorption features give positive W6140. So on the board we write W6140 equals 3.3 Angstrom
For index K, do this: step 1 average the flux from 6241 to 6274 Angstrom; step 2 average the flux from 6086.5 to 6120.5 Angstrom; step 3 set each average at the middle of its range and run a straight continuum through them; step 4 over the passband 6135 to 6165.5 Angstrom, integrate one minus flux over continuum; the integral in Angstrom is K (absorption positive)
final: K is 0.65 Angstrom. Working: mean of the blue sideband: 14.5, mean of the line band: 13.8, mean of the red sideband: 13.3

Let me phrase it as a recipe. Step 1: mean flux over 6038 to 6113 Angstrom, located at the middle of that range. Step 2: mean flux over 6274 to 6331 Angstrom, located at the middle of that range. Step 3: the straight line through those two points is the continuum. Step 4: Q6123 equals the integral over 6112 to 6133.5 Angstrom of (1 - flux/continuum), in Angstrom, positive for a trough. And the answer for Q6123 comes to 0.93 Angstrom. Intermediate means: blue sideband 14.9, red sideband 14.4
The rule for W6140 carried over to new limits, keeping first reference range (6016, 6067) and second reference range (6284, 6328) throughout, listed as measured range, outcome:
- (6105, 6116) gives 0.0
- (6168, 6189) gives 1.0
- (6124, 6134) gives 0.4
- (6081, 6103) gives 0.3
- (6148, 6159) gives 0.3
